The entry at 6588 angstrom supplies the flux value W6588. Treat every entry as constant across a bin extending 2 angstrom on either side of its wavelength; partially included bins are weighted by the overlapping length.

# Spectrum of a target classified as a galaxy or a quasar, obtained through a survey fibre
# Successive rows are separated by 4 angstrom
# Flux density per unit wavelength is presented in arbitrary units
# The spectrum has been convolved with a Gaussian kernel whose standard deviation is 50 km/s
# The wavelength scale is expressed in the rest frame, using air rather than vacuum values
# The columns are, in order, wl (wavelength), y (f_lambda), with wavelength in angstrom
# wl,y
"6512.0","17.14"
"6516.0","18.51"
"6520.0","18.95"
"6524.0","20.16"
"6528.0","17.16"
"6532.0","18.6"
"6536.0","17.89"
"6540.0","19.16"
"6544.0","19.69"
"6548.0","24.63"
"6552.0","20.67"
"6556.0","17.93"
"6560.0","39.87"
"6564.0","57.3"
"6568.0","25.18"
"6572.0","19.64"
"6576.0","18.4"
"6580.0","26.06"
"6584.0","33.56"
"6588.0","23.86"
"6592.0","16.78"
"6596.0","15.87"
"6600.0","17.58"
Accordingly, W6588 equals 23.86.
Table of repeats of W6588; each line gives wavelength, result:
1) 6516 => 18.51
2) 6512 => 17.14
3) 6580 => 26.06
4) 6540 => 19.16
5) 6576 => 18.4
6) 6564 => 57.3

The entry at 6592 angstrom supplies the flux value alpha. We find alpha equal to 16.78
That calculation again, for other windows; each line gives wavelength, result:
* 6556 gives 17.93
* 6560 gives 39.87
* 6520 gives 18.95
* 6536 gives 17.89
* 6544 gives 19.69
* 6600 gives 17.58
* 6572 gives 19.64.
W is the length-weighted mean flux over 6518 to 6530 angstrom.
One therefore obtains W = 18.8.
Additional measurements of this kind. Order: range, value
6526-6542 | 18.2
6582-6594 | 24.7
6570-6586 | 24.4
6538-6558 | 20.4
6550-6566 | 33.9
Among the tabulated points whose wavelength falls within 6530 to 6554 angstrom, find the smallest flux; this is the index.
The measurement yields 17.89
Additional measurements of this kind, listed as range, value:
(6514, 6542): 17.16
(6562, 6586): 18.4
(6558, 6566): 39.87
